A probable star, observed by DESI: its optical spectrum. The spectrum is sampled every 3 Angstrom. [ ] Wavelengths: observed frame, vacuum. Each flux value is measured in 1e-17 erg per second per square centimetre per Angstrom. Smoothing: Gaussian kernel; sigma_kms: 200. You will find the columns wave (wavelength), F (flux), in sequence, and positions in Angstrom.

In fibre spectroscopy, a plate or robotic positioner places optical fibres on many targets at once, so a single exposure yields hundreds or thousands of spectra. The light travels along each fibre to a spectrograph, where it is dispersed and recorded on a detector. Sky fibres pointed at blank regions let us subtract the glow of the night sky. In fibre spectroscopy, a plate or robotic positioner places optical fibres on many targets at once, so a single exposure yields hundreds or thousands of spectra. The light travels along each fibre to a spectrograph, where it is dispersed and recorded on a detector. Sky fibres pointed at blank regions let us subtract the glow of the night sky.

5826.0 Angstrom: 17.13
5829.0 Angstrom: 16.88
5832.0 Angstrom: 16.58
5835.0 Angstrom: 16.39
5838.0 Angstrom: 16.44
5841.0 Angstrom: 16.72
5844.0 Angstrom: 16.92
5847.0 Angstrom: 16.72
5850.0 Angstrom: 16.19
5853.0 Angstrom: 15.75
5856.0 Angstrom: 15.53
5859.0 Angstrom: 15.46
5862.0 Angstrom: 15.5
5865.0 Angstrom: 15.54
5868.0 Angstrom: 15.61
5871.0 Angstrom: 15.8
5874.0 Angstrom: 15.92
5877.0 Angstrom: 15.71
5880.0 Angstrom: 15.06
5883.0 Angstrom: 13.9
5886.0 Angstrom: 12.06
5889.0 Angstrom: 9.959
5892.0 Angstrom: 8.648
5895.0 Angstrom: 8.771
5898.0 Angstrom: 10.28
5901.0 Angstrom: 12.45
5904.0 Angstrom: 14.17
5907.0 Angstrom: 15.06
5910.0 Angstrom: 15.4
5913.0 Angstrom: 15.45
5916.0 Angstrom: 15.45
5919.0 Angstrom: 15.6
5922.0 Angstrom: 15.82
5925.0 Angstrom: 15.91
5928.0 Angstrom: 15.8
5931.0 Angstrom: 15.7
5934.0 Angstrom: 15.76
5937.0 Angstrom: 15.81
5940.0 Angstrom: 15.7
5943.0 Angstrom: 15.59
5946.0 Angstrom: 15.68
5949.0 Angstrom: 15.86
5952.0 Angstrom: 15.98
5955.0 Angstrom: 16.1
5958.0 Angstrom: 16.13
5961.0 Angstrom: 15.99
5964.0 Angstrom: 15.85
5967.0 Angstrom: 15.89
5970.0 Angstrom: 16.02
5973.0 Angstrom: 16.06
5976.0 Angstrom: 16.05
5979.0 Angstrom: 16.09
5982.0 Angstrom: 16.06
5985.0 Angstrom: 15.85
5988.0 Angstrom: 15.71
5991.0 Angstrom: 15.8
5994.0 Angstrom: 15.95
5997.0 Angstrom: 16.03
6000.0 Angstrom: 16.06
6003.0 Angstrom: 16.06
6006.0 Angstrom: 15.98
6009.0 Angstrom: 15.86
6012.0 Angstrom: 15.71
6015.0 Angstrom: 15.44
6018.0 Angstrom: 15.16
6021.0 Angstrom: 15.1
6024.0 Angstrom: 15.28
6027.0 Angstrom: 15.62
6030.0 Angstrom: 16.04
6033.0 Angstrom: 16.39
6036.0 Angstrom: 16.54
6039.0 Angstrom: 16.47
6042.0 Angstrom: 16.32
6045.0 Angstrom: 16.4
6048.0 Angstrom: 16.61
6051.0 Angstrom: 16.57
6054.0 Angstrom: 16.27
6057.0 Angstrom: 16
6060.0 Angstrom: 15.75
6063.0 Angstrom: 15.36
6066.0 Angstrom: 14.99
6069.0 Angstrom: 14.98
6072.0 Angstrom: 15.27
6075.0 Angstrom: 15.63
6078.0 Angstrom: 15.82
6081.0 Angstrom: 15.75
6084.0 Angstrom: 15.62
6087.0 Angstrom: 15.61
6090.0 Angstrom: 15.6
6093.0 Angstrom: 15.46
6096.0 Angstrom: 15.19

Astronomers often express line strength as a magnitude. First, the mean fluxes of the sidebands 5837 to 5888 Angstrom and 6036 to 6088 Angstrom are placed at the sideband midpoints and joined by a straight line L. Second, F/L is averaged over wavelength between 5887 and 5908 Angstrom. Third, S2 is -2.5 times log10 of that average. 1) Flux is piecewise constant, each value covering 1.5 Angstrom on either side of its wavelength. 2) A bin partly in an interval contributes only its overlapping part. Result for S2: 0.35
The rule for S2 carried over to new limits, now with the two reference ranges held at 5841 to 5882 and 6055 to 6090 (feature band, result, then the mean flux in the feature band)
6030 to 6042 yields -0.05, 16.4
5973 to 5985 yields -0.03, 16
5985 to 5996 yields -0.01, 15.8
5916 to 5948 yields 0.00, 15.7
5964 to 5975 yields -0.02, 16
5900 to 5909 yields 0.13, 14.1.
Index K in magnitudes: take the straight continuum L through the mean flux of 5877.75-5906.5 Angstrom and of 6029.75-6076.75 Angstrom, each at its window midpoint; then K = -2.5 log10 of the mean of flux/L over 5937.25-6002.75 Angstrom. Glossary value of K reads -0.15 mag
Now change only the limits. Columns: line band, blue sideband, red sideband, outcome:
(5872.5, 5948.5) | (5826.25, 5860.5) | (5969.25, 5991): 0.14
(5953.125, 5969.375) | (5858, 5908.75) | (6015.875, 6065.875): -0.09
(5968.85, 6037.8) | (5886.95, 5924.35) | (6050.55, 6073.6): -0.08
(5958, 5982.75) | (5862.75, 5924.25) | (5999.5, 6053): -0.06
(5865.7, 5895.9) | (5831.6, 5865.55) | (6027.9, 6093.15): 0.21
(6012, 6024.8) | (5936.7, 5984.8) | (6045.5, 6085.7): 0.04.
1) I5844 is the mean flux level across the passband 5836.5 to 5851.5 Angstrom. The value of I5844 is 16.6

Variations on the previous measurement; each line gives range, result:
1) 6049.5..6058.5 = 16.3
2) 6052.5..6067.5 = 15.7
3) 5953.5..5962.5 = 16.1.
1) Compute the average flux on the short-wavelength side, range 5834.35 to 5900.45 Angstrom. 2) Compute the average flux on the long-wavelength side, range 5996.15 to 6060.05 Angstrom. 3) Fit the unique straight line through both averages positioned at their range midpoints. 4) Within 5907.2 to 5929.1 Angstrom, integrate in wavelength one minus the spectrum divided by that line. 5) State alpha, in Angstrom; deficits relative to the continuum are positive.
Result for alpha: -1.0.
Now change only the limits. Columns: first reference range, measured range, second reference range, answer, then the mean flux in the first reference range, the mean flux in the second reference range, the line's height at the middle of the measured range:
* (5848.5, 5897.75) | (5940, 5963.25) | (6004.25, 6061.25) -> -1.43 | 14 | 16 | 15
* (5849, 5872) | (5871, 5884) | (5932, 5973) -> 0.35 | 15.7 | 15.9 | 15.7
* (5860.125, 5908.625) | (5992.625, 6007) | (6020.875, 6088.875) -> -0.90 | 13.4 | 15.9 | 15.1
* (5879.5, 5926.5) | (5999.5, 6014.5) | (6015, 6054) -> -0.42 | 13.3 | 16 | 15.5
